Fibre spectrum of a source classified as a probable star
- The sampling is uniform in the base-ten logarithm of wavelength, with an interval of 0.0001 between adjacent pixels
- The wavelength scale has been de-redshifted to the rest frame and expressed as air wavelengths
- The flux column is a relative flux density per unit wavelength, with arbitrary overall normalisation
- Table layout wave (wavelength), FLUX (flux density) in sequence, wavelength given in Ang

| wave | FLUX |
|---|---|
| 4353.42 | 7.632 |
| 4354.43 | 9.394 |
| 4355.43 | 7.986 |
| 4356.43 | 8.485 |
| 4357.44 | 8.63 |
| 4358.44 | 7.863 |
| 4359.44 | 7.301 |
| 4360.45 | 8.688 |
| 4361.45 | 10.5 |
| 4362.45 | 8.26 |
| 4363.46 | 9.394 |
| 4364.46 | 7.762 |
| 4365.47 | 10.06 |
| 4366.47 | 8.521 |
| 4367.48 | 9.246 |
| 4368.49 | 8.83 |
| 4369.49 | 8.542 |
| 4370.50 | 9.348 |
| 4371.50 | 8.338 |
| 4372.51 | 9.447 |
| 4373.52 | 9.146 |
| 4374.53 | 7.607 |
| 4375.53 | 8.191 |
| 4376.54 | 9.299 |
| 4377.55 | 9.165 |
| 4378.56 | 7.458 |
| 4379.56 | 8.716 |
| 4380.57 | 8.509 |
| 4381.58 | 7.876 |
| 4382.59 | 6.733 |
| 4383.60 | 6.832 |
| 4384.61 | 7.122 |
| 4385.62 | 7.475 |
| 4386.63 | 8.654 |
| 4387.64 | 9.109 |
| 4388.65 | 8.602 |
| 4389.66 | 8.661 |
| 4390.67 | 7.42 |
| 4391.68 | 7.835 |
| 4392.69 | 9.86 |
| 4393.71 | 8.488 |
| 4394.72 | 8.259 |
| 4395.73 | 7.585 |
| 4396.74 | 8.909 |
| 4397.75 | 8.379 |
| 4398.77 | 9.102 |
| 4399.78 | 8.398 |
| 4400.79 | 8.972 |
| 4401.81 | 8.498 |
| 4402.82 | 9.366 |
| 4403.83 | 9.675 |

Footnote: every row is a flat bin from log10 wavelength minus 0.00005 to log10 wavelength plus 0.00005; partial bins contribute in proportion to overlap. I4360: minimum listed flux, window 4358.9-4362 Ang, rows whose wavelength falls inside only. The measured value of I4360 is 7.301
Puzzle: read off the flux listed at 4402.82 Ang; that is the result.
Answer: 9.366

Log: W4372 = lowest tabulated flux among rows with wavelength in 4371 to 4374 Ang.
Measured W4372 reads 8.338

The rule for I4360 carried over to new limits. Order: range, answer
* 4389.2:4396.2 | 7.42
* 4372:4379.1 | 7.458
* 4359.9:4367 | 7.762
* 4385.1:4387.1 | 7.475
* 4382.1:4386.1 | 6.733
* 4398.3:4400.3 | 8.398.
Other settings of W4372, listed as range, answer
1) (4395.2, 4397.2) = 7.585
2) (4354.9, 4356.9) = 7.986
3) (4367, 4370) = 8.542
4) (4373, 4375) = 7.607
